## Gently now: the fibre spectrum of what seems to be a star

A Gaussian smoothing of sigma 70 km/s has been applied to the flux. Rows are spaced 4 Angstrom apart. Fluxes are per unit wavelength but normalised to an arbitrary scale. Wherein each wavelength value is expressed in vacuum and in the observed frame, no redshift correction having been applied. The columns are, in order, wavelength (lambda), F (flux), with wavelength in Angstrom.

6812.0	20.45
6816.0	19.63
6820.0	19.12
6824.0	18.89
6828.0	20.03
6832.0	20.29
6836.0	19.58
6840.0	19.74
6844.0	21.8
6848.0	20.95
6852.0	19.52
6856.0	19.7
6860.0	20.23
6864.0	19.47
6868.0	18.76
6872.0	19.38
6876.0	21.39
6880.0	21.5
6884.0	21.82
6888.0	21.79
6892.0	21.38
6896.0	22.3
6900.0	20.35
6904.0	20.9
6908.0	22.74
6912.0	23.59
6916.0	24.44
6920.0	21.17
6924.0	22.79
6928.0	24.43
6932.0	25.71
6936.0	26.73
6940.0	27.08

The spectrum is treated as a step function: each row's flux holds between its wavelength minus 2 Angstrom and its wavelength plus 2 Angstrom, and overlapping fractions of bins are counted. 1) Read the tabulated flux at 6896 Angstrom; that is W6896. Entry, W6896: 22.3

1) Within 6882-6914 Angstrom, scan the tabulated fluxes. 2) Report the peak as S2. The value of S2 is 23.59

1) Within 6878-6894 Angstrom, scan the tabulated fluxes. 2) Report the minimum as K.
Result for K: 21.38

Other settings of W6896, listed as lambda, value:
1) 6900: 20.35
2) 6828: 20.03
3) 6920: 21.17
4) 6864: 19.47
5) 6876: 21.39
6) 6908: 22.74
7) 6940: 27.08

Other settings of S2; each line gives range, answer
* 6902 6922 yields 24.44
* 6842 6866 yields 21.8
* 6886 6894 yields 21.79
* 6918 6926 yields 22.79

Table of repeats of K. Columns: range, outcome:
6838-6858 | 19.52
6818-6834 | 18.89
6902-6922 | 20.9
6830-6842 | 19.58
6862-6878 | 18.76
